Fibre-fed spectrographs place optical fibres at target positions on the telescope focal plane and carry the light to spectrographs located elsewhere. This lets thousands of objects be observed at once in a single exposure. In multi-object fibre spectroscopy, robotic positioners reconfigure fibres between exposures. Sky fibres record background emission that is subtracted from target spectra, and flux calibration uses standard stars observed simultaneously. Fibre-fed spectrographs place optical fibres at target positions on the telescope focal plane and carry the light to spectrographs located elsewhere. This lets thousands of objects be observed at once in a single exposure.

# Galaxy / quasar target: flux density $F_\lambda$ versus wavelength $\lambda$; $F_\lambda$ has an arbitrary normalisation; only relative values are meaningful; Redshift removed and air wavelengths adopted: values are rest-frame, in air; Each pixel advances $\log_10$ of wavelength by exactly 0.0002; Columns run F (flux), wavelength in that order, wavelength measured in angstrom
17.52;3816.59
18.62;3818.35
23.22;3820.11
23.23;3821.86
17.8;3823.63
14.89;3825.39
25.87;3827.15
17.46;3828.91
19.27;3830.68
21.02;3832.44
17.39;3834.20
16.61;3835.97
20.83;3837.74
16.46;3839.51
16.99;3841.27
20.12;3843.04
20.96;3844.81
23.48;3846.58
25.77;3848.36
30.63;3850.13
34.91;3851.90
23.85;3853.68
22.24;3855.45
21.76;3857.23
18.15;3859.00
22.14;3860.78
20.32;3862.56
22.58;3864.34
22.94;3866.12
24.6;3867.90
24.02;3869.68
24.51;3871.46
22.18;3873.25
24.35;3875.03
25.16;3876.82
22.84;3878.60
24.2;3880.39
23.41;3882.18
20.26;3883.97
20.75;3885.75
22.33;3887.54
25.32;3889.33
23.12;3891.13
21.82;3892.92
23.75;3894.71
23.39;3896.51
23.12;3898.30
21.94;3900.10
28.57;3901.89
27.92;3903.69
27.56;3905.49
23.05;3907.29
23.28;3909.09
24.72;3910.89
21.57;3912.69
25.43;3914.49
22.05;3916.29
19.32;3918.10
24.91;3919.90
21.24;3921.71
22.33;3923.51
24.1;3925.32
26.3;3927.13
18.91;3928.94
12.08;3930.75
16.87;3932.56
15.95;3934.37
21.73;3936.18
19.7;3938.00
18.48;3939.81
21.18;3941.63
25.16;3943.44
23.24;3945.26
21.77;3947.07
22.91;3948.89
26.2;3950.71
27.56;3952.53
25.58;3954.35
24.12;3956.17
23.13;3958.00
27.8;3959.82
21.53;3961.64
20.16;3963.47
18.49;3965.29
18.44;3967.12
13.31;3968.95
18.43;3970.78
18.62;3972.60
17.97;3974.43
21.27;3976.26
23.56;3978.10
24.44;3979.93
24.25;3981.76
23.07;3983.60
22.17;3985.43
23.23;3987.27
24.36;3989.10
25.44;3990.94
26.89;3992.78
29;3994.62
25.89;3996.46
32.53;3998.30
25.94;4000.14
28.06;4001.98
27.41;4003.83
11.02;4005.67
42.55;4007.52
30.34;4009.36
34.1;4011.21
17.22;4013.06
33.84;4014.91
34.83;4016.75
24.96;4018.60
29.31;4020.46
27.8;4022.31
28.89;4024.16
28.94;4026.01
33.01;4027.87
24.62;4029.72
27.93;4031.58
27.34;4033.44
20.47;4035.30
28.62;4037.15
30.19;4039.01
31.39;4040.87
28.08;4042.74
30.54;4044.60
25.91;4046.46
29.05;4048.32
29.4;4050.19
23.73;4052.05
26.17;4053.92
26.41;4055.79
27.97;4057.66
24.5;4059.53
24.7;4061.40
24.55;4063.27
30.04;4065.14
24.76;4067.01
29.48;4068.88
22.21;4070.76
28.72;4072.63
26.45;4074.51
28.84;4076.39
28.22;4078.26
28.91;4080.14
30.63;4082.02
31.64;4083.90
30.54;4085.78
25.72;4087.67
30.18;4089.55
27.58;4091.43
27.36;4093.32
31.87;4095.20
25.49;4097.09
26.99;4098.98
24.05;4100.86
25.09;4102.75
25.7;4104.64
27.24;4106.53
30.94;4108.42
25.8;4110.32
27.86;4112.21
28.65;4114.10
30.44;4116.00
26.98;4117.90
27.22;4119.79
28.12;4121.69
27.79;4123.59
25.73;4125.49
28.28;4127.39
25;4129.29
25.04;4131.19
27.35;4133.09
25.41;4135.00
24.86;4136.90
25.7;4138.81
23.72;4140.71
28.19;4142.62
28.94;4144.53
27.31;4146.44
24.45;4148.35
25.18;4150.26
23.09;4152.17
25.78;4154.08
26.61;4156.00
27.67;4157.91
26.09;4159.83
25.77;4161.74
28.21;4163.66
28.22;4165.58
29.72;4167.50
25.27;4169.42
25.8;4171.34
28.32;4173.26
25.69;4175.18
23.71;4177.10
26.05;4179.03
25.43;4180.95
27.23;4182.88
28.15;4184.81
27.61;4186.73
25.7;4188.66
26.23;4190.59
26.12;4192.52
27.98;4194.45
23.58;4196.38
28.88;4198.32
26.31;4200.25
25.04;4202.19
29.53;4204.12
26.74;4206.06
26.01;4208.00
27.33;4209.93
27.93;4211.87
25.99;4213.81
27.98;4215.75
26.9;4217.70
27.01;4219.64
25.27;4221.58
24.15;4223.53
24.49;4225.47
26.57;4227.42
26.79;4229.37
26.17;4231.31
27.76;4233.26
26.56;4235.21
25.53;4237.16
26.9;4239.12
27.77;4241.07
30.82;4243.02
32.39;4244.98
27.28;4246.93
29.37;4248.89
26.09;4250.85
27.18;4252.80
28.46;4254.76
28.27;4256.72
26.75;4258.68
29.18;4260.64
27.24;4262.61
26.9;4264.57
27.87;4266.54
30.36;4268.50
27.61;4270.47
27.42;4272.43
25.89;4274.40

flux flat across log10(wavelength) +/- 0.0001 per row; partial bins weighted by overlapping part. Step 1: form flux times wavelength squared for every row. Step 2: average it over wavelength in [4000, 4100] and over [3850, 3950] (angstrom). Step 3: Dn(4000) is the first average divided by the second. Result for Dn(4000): 1.32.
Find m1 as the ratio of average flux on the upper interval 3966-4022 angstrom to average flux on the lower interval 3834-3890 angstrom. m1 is 1.1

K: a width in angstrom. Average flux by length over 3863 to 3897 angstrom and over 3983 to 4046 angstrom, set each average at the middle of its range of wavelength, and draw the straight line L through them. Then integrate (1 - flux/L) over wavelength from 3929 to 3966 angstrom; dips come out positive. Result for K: 5.6 angstrom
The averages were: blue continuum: 23.2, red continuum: 27.7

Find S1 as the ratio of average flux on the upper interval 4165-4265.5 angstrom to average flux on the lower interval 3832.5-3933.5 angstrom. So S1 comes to 1.19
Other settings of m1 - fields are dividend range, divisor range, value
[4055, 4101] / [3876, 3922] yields 1.17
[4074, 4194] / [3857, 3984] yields 1.21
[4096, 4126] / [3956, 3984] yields 1.29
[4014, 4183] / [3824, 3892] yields 1.23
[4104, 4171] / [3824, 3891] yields 1.21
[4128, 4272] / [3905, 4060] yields 1.09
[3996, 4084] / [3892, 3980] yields 1.26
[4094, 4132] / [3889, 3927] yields 1.15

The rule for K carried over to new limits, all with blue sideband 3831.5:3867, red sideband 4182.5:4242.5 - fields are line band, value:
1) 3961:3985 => 3.3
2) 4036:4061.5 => -3.2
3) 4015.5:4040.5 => -4.2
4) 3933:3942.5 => 1.6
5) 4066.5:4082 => -1.6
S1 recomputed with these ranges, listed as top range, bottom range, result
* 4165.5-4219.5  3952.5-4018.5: 1.09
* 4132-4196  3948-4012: 1.09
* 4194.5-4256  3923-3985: 1.26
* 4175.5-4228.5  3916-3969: 1.22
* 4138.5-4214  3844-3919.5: 1.12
